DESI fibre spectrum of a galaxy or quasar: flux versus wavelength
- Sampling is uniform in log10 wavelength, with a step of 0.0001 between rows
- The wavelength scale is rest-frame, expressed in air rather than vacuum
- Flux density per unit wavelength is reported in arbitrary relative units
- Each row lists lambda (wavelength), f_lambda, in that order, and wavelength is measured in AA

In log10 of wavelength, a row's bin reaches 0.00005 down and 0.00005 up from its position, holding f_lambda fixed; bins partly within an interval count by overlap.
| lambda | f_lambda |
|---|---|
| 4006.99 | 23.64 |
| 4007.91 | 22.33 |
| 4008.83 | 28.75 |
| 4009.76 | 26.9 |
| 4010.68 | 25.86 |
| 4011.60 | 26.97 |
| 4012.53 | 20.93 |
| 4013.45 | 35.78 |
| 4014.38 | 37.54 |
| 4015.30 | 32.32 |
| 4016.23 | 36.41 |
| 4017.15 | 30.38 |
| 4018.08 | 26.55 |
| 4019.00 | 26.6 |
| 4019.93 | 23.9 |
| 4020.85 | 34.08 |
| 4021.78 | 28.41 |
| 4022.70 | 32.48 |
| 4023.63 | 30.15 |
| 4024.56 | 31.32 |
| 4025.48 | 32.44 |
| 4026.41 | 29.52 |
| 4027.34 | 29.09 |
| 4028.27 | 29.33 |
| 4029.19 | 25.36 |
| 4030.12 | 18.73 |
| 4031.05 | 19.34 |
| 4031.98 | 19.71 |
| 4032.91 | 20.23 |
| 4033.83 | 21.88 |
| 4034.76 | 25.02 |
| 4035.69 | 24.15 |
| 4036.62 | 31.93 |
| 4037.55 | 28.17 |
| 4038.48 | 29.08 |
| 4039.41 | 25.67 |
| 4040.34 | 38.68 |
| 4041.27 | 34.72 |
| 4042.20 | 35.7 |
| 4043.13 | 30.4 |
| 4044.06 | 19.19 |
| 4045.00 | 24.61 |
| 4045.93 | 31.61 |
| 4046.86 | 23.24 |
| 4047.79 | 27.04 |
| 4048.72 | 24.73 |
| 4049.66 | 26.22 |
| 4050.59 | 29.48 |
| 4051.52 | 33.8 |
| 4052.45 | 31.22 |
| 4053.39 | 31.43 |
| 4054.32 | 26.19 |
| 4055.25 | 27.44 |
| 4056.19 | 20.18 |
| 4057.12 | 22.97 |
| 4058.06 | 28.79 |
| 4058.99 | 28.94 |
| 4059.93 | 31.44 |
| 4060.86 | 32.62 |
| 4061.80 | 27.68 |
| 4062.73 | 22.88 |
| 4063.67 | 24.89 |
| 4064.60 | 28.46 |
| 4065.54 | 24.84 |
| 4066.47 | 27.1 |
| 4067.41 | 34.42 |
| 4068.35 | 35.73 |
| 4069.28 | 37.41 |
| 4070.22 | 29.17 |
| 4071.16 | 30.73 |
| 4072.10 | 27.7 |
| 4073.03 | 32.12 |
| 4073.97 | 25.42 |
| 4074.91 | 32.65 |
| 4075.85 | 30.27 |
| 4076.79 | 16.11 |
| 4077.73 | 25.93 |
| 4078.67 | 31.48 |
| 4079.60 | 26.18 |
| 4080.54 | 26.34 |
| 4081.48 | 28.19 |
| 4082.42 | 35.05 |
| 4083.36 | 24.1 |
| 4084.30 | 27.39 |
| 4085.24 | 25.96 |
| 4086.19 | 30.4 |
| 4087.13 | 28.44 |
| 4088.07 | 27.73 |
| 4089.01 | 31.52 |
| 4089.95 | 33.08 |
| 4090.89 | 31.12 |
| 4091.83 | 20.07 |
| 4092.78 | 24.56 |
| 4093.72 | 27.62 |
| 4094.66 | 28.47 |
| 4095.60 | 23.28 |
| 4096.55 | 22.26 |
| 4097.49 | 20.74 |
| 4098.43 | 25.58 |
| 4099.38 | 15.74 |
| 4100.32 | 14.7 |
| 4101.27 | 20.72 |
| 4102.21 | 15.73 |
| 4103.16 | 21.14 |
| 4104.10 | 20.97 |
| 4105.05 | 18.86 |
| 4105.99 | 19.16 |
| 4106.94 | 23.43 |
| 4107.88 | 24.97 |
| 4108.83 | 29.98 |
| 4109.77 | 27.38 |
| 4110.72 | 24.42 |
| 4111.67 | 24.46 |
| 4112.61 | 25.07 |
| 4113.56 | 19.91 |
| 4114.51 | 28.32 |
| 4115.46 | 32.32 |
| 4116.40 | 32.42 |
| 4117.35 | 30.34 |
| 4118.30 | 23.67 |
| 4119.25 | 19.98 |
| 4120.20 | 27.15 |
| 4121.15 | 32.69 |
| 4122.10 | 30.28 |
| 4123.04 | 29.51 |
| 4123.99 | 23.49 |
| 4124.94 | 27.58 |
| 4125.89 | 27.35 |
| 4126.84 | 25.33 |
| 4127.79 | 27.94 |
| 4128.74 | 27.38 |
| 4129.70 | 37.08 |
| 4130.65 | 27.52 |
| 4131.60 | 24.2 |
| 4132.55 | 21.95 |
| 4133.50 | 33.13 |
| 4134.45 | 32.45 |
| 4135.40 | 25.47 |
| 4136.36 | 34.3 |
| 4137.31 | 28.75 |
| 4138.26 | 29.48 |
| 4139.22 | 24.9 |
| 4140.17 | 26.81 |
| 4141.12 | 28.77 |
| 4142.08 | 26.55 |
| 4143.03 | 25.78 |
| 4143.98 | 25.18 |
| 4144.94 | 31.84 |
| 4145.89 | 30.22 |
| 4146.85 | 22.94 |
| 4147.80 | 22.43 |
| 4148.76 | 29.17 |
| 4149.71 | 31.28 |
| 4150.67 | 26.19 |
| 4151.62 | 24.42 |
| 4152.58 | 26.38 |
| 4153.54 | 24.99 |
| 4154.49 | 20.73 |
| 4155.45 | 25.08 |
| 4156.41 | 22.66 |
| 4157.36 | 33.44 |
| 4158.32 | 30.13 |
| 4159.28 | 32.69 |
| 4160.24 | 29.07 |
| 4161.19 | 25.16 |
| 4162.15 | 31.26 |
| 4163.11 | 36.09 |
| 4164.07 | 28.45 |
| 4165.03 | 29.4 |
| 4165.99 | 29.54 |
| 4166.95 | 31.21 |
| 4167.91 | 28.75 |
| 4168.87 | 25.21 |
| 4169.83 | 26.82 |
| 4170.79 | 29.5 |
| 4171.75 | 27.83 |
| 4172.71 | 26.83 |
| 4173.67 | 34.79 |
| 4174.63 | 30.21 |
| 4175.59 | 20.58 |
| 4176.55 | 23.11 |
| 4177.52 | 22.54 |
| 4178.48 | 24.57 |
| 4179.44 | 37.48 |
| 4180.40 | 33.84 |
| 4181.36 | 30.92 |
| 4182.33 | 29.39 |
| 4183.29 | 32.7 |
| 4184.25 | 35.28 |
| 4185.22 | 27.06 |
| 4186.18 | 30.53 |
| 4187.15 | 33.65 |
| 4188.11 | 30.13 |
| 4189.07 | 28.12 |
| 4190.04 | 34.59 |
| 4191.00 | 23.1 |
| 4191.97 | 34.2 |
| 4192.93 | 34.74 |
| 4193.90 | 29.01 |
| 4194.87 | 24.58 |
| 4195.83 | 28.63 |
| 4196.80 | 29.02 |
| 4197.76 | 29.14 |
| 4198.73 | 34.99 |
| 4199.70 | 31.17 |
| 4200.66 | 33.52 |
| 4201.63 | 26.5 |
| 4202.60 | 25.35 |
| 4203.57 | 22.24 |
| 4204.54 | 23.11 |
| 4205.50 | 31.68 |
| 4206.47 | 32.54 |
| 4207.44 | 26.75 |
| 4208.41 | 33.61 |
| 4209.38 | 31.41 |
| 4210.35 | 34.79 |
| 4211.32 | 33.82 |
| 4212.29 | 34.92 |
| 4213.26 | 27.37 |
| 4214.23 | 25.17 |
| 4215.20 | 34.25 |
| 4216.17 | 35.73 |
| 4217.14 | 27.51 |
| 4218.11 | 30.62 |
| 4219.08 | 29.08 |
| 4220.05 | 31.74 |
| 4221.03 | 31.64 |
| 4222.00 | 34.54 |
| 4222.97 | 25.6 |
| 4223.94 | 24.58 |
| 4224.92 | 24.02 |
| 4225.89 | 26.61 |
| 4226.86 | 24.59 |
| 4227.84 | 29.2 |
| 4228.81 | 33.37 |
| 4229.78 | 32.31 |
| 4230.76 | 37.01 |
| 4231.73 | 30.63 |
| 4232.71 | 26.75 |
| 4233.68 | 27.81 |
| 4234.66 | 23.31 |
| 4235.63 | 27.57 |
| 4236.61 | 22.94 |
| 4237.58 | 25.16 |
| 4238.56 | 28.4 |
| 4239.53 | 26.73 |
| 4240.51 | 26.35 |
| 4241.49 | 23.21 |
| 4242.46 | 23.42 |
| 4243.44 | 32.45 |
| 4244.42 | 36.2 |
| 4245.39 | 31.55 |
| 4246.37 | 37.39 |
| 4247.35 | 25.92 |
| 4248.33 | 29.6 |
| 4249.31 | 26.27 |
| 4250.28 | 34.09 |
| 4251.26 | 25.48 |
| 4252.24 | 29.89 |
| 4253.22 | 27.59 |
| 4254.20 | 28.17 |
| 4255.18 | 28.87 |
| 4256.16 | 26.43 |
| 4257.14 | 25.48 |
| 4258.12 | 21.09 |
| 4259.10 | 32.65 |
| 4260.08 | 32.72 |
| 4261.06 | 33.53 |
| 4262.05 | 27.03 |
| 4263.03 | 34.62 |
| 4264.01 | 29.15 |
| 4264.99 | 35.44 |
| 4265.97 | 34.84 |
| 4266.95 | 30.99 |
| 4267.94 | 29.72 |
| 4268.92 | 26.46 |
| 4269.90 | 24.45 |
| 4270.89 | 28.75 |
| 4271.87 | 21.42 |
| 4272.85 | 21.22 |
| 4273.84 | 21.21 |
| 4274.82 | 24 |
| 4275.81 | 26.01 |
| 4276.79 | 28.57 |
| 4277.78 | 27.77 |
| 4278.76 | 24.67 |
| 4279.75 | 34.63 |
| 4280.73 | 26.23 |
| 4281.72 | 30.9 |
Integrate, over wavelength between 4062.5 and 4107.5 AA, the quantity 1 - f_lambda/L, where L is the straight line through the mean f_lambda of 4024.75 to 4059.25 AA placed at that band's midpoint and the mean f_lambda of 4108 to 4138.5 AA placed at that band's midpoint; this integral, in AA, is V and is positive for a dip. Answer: 2.2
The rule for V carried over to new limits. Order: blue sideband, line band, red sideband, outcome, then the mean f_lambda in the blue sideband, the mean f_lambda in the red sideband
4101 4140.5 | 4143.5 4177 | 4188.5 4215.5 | 0.4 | 26.4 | 29.9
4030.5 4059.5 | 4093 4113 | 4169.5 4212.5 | 3.9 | 27.1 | 29.7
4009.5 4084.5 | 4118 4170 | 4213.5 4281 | 1.1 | 28.3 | 28.6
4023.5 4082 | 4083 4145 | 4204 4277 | 4.5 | 27.9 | 28.9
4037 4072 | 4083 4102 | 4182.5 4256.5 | 2.6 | 28.8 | 29.5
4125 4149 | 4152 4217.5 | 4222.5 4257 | -3.2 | 27.9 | 28.2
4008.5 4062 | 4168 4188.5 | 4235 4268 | -0.3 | 28.2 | 29.1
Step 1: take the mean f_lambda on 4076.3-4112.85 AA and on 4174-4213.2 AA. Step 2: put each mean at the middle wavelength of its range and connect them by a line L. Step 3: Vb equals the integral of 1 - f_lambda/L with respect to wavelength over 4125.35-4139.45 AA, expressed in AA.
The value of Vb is -0.9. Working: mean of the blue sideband 24.8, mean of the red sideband 29.8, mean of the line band 28.5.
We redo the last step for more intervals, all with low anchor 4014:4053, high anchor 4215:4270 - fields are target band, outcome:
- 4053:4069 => 0.2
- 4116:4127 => 0.5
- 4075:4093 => 0.5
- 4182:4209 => -0.8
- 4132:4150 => 0.5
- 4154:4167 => 0.0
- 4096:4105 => 2.8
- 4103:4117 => 1.8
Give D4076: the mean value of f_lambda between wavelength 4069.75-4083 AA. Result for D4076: 28.3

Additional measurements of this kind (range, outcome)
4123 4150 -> 27.8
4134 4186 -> 28.4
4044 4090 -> 28.2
